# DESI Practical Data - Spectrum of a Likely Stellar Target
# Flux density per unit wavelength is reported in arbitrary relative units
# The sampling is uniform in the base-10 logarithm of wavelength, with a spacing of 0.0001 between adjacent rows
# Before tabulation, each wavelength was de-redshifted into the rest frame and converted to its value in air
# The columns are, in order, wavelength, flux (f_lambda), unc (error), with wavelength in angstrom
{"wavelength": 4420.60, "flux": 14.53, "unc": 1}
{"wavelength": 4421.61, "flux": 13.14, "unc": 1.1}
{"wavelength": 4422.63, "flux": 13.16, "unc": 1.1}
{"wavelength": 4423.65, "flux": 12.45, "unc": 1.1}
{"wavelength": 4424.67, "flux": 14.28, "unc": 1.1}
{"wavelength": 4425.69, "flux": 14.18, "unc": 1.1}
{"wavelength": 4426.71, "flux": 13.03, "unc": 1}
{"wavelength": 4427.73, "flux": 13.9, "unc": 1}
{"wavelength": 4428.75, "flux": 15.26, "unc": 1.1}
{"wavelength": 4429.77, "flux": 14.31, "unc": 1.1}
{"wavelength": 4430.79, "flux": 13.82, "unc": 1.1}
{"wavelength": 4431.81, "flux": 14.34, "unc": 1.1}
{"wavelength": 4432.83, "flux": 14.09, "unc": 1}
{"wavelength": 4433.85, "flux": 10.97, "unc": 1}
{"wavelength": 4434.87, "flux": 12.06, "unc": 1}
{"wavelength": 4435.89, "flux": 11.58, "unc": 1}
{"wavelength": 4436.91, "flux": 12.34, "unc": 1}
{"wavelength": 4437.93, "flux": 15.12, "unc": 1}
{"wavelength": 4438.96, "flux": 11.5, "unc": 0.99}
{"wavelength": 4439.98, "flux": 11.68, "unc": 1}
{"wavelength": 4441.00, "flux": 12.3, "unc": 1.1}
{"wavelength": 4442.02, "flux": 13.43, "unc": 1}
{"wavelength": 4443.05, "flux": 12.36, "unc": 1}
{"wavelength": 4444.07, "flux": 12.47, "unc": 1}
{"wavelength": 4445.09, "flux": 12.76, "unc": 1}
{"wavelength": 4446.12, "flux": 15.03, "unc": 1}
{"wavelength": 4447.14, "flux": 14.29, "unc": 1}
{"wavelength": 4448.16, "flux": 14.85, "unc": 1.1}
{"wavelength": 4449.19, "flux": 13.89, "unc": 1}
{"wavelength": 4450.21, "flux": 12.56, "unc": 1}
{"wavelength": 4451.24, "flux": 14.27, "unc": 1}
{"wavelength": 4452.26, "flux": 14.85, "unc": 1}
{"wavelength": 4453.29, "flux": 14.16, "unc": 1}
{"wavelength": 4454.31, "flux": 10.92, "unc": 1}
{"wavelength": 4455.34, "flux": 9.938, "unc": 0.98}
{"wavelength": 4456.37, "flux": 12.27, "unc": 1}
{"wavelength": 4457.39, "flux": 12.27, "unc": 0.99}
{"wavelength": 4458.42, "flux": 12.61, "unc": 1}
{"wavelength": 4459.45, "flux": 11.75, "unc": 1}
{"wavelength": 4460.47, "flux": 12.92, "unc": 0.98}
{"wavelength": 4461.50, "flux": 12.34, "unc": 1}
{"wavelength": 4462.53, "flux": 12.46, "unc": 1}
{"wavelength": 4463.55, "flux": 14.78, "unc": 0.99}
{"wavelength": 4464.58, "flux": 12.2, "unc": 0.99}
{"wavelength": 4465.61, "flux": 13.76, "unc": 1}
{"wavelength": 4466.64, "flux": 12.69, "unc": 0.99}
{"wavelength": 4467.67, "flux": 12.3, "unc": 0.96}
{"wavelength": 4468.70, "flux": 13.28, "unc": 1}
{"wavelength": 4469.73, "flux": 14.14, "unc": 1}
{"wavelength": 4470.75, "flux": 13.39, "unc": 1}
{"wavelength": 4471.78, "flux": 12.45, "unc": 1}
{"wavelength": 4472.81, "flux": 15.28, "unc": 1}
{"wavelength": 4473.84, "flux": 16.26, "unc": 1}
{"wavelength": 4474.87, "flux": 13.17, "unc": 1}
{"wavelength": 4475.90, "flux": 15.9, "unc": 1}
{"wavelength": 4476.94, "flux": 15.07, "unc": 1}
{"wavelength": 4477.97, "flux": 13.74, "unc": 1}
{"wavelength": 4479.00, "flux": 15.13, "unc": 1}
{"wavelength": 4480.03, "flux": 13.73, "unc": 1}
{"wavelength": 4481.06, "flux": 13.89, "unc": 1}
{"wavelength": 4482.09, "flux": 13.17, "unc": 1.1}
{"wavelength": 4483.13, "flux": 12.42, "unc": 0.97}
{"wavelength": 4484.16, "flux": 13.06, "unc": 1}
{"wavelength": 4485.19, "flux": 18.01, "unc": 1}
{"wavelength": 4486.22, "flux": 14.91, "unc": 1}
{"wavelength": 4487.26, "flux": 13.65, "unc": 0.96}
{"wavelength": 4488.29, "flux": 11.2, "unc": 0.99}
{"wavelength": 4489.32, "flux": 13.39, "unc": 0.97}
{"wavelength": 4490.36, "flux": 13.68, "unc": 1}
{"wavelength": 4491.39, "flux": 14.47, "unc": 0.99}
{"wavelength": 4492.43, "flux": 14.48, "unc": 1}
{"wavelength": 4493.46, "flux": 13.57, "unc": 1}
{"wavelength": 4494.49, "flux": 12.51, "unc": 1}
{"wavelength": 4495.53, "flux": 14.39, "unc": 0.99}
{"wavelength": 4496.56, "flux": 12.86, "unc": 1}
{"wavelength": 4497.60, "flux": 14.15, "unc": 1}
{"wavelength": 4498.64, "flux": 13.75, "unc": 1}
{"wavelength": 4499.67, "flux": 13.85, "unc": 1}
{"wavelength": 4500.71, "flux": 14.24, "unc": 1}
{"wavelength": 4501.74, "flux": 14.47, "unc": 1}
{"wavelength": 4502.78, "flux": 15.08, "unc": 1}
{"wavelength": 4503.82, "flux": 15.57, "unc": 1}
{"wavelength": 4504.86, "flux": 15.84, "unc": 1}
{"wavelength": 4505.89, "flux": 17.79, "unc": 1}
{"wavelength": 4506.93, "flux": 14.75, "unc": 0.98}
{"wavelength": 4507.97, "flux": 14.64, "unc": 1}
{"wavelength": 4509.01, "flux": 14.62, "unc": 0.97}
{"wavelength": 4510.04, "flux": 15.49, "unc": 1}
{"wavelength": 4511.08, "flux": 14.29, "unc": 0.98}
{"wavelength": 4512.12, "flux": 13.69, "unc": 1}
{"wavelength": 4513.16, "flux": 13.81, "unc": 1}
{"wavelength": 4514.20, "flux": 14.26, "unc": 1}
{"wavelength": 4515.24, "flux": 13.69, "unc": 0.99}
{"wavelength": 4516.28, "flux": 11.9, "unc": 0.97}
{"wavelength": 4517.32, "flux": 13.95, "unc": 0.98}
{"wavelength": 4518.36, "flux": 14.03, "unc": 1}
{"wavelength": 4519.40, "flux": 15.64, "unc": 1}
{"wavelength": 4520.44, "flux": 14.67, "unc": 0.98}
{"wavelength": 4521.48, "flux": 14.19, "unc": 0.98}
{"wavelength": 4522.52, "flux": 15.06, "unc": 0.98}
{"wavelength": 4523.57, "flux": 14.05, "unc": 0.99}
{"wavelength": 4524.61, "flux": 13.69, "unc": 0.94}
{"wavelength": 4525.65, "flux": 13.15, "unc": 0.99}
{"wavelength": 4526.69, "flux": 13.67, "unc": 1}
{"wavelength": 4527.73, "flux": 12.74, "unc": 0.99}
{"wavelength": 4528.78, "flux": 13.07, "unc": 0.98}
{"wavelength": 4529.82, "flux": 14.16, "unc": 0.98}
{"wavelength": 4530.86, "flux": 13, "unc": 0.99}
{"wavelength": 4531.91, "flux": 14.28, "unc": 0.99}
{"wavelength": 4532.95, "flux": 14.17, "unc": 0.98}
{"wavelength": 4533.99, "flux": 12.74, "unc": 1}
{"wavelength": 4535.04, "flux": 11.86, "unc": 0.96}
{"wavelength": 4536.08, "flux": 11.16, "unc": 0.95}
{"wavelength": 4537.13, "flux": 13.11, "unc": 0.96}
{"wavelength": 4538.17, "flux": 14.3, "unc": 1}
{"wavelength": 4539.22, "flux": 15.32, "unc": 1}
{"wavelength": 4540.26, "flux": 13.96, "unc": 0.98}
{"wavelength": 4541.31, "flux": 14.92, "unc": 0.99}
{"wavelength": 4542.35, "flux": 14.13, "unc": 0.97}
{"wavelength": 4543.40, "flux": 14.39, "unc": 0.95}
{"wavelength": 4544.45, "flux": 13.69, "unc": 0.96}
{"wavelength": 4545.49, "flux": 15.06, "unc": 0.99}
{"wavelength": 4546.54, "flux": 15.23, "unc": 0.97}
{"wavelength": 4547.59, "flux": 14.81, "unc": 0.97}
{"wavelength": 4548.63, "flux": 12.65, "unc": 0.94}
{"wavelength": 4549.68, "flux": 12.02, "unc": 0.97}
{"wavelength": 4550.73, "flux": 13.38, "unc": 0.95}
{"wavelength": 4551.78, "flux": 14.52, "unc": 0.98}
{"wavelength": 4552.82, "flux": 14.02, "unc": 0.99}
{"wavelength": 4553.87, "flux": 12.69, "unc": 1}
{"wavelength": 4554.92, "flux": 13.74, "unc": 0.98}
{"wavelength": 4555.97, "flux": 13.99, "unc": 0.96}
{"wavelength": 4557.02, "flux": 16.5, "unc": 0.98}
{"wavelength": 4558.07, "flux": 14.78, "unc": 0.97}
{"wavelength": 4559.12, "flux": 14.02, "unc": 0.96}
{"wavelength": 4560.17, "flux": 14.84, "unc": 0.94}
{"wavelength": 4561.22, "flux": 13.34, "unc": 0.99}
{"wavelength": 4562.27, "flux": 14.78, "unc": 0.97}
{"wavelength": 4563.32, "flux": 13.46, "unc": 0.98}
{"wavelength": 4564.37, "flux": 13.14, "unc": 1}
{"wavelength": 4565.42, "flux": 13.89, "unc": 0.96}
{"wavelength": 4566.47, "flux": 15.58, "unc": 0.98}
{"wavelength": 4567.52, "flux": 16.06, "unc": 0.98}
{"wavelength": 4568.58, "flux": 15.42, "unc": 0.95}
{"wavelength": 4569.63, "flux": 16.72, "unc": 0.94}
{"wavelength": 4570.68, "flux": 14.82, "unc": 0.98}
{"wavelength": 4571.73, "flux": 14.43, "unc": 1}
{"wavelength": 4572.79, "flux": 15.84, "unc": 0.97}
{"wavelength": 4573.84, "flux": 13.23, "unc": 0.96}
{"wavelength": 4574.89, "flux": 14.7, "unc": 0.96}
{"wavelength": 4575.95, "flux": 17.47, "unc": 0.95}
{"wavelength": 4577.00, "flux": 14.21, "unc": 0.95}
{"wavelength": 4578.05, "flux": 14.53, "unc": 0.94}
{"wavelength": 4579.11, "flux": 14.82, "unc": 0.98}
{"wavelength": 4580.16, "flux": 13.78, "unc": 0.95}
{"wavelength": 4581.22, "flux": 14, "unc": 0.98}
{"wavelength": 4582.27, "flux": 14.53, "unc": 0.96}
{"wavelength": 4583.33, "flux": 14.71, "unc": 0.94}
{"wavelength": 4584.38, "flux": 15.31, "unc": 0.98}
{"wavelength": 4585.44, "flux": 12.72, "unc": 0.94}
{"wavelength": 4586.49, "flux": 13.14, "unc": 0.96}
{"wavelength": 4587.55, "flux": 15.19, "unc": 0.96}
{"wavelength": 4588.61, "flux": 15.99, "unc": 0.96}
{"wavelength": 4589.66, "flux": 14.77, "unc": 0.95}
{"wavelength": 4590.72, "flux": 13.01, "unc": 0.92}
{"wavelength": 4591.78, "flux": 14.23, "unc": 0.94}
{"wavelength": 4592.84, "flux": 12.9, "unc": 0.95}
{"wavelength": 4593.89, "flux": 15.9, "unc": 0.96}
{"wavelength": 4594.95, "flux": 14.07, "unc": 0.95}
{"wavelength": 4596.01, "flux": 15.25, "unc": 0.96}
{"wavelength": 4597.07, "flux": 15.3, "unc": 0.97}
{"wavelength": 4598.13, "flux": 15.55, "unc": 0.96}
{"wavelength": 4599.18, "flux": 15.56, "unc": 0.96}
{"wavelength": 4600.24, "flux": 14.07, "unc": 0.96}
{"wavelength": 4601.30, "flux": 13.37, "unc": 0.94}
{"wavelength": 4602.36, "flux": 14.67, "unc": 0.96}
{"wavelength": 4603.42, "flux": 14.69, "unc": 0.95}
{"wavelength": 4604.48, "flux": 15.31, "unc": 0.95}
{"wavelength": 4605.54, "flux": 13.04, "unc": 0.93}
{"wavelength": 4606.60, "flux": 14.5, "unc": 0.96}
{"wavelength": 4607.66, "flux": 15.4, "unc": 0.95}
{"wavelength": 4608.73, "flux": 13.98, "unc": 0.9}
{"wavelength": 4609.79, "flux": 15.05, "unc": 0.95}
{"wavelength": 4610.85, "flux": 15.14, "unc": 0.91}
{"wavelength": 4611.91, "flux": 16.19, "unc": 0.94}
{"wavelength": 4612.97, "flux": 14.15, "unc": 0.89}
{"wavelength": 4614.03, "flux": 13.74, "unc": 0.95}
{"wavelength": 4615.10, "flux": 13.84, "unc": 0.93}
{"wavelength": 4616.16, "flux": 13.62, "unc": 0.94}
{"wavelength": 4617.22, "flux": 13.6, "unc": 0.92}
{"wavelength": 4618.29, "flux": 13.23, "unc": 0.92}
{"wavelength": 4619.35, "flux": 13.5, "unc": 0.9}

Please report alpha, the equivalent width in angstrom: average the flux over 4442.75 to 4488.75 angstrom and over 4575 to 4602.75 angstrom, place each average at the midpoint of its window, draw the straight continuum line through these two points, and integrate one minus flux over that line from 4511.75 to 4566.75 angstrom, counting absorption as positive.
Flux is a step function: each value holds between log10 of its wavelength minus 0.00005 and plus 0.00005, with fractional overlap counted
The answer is 0.9 angstrom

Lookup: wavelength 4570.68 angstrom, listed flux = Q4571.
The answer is 14.82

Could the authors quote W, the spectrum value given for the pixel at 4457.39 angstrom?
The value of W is 12.27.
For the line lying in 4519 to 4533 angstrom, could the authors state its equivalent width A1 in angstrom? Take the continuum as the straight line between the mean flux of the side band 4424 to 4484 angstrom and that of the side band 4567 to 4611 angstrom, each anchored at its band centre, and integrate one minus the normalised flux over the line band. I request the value 0.1 angstrom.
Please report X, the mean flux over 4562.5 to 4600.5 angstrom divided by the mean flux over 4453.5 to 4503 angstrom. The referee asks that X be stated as 1.08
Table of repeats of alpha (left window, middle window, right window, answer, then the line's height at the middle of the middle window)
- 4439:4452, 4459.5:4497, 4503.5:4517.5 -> 0.6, 14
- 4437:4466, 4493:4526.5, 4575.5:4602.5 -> -1.6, 13.7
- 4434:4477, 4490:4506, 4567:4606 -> -0.8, 13.6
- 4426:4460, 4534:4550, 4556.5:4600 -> 0.6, 14.3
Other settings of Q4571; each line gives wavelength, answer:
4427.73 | 13.9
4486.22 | 14.91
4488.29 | 11.2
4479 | 15.13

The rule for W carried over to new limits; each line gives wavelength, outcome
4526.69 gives 13.67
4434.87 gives 12.06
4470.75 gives 13.39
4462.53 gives 12.46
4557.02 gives 16.5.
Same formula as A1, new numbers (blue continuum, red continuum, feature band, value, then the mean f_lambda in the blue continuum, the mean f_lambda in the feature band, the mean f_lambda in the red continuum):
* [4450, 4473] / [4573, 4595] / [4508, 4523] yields -0.7 angstrom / 12.9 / 14.3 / 14.5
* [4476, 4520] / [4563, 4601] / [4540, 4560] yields 0.5 angstrom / 14.2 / 14.1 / 14.7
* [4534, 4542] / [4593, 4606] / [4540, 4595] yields -1.4 angstrom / 13.5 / 14.4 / 14.7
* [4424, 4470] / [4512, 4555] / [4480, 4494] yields -0.4 angstrom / 13.1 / 13.8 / 13.8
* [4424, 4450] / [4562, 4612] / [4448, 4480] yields 0.4 angstrom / 13.3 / 13.4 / 14.7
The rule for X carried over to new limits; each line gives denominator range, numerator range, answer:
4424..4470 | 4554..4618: 1.11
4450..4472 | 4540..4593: 1.12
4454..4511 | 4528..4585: 1.03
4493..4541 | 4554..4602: 1.04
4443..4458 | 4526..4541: 1.02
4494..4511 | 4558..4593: 1.00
